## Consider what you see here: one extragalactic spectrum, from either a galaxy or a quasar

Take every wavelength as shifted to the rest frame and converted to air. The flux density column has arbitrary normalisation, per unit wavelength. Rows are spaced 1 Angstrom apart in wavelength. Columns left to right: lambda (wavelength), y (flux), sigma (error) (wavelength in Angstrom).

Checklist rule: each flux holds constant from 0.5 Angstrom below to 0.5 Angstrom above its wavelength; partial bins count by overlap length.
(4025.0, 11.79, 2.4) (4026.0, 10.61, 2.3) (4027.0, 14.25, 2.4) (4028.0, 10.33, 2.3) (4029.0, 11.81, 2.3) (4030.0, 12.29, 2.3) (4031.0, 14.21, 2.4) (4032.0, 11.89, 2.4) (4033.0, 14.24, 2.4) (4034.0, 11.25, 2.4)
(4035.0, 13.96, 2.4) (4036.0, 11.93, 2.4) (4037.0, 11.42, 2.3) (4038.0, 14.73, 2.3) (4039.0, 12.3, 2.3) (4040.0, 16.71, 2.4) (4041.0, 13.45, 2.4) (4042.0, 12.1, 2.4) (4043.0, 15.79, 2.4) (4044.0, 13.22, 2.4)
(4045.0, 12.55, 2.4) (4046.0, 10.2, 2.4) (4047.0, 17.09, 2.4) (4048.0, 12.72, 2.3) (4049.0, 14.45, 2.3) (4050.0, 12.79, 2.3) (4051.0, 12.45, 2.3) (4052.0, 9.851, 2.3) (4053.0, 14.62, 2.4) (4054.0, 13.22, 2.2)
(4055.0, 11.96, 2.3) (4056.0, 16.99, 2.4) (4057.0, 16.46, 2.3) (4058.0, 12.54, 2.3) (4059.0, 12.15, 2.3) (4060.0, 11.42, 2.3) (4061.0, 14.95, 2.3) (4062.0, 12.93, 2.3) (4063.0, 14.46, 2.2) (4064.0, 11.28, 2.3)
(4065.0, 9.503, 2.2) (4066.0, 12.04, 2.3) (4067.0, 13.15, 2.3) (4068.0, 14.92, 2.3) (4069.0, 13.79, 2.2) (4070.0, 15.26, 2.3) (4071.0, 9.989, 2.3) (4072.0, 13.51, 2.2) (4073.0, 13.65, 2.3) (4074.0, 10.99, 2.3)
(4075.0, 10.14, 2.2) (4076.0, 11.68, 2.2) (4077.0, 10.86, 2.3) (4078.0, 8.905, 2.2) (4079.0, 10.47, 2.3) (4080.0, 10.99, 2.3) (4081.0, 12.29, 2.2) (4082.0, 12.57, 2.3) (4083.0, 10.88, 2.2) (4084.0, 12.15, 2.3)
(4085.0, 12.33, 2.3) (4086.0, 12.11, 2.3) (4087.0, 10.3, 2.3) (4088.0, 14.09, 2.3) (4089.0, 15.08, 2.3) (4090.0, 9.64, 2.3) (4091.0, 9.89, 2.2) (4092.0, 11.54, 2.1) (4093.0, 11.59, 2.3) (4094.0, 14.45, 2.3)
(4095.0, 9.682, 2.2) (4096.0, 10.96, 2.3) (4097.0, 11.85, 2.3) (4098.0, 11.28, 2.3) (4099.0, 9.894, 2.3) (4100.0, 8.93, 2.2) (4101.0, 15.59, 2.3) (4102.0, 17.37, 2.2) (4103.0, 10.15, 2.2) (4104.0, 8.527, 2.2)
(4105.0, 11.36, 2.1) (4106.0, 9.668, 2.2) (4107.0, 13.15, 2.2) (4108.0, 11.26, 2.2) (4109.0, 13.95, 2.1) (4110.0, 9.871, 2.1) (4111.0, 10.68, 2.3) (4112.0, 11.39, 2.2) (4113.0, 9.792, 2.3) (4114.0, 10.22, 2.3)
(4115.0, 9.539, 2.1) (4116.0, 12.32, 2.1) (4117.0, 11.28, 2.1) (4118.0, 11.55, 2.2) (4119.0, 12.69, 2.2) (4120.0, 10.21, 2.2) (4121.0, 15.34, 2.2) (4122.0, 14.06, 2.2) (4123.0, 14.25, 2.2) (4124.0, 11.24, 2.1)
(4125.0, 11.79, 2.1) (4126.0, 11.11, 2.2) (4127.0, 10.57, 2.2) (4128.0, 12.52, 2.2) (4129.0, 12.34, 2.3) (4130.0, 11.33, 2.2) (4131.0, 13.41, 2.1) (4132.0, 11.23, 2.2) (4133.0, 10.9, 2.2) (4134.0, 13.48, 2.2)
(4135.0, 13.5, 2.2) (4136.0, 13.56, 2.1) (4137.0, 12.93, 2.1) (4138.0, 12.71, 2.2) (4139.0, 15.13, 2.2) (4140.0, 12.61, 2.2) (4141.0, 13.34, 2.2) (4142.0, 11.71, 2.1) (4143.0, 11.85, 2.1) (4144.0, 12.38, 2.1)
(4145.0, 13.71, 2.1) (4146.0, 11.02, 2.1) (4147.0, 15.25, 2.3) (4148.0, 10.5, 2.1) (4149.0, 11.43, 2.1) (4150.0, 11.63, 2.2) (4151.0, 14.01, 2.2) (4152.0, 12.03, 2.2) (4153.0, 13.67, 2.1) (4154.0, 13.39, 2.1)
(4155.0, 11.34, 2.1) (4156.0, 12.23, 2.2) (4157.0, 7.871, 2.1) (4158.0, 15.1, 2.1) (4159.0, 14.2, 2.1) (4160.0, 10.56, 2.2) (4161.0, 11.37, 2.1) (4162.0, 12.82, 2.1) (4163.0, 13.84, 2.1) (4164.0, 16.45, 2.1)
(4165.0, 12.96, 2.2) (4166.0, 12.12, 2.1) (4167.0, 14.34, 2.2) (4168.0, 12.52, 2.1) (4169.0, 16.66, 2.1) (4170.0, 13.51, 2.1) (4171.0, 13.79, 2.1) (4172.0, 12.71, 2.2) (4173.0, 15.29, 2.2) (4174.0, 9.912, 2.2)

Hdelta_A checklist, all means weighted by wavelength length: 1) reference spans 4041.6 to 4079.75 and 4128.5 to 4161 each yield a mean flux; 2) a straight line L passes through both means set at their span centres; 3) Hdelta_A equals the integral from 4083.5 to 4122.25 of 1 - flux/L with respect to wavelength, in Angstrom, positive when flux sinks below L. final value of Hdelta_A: 2.9 Angstrom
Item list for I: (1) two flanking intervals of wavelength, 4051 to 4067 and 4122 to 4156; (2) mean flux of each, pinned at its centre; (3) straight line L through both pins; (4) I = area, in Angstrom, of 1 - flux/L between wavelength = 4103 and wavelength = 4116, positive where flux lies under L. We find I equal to 1.9 Angstrom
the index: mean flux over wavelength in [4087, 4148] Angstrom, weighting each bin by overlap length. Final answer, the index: 12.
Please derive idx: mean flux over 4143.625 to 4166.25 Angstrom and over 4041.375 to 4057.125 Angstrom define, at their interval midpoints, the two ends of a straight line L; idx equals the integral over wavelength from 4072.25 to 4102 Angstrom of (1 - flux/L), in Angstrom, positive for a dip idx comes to 3.38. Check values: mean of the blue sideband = 13.5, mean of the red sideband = 12.6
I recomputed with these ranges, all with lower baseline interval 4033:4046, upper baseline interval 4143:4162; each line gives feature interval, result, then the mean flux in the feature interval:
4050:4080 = 1.1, 12.5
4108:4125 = 1.1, 11.8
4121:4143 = -0.2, 12.6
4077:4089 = 1.1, 11.7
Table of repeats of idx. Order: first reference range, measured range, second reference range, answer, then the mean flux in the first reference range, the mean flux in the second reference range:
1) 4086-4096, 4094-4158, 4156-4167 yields 1.3 Angstrom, 11.8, 12.8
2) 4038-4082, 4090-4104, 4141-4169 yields 1.3 Angstrom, 12.8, 12.7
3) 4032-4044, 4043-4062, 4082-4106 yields -0.6 Angstrom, 13.4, 11.7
